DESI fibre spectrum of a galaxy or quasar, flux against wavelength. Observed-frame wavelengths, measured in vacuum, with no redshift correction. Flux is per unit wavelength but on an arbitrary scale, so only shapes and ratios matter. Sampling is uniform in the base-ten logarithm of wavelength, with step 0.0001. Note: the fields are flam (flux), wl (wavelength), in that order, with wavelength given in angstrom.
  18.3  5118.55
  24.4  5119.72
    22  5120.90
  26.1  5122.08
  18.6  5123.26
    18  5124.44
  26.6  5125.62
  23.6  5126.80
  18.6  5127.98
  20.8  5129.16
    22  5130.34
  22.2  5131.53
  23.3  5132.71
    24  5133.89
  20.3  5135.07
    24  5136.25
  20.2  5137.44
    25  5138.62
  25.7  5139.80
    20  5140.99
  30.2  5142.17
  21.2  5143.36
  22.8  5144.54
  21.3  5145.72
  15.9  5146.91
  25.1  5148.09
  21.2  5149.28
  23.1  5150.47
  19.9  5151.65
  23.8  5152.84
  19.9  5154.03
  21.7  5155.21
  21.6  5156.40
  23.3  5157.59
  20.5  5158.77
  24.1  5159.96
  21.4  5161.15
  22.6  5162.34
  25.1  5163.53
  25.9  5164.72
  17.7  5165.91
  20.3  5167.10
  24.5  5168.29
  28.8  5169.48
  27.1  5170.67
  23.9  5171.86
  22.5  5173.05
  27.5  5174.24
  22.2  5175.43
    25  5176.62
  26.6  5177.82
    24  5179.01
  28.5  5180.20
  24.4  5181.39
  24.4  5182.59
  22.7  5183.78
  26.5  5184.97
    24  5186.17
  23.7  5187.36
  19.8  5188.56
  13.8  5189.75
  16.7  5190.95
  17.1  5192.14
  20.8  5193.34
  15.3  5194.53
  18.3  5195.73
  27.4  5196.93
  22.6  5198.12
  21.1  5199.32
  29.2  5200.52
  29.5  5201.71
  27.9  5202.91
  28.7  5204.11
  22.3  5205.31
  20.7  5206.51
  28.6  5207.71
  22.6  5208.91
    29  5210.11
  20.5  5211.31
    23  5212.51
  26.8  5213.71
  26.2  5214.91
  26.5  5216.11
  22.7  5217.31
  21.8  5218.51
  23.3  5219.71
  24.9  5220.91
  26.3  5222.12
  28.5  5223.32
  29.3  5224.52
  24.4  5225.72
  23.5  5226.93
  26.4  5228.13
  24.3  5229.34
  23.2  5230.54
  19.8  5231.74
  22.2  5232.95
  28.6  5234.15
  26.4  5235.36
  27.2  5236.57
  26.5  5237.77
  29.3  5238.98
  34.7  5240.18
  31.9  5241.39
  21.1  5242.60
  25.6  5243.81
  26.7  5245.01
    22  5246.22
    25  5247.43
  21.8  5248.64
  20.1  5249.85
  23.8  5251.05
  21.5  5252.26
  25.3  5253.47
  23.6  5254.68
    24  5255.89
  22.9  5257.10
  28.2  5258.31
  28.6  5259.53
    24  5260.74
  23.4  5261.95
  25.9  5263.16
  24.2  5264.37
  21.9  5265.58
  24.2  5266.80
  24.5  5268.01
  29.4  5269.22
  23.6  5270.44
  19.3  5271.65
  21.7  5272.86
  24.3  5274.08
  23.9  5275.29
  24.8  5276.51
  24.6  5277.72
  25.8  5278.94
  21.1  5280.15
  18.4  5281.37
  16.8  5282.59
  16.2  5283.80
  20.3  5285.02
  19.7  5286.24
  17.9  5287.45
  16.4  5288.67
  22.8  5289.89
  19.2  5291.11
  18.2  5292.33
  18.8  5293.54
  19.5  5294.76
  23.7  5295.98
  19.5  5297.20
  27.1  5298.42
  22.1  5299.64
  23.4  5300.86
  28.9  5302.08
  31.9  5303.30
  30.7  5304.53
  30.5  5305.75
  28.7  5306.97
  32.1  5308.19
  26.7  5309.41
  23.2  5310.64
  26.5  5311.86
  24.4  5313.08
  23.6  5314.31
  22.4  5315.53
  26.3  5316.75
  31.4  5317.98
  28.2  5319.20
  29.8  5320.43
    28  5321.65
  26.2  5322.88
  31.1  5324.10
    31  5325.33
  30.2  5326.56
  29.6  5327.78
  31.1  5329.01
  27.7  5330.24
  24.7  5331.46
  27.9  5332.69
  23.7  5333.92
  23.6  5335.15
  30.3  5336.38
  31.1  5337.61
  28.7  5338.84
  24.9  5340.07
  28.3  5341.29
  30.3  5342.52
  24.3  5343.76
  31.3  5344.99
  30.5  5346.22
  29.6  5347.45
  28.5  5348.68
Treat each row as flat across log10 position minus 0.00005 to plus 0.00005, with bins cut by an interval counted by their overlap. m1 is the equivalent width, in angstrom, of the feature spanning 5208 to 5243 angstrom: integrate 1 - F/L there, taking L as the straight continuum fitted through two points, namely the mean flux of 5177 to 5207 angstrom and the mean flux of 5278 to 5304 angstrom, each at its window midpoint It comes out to -4.9 angstrom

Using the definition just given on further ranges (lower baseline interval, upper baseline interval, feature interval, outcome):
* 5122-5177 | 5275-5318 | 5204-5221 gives -1.0 angstrom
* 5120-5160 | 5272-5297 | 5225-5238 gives -2.2 angstrom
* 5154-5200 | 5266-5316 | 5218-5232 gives -1.1 angstrom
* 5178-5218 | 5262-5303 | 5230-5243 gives -2.1 angstrom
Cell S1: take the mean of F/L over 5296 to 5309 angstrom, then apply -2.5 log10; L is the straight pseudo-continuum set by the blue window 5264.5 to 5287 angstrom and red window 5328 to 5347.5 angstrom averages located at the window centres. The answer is -0.11 mag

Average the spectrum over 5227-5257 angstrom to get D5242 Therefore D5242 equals 25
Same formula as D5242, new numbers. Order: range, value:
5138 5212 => 23.2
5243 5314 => 23.6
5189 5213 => 22.7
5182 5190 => 22.5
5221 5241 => 26.3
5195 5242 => 25.5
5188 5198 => 18.8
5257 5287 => 23.1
